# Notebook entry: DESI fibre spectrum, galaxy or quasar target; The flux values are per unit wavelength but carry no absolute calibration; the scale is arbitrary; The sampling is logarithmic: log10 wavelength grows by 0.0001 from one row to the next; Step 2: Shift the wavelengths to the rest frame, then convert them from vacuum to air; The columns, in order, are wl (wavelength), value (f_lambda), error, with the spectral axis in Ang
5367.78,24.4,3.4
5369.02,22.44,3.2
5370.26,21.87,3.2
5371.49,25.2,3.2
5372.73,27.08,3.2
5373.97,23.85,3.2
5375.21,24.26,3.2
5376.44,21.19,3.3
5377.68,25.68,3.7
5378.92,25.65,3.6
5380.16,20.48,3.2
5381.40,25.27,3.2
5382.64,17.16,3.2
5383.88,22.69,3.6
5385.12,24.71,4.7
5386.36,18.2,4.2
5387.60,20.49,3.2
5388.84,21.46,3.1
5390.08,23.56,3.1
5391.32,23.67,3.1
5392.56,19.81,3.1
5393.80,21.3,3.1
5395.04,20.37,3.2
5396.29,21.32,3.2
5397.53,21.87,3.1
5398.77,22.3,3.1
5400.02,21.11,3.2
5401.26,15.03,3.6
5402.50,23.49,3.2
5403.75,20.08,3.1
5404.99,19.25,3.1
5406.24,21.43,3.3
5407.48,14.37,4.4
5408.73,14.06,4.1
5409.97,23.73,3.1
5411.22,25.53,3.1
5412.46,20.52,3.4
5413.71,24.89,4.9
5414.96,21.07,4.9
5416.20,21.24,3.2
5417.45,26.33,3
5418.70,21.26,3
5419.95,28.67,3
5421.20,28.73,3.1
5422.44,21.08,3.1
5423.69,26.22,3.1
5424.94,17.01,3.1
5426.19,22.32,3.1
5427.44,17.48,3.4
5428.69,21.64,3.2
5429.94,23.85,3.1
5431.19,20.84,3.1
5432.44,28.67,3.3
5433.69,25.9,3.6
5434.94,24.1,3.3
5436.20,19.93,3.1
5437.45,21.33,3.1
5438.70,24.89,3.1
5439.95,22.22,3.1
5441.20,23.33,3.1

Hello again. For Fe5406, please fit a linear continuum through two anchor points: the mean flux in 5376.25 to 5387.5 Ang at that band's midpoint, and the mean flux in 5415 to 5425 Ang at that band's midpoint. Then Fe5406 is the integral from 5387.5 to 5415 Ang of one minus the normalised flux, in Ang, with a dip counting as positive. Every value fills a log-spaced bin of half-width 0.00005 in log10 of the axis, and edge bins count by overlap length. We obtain 2.7 Ang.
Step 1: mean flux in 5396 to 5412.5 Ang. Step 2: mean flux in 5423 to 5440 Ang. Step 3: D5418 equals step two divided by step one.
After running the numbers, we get 1.12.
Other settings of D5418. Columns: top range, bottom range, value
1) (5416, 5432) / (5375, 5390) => 1.03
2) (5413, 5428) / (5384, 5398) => 1.07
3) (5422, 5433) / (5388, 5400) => 1.02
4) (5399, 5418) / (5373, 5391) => 0.92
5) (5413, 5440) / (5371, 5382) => 0.95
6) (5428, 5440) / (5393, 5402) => 1.14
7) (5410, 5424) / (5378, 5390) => 1.10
